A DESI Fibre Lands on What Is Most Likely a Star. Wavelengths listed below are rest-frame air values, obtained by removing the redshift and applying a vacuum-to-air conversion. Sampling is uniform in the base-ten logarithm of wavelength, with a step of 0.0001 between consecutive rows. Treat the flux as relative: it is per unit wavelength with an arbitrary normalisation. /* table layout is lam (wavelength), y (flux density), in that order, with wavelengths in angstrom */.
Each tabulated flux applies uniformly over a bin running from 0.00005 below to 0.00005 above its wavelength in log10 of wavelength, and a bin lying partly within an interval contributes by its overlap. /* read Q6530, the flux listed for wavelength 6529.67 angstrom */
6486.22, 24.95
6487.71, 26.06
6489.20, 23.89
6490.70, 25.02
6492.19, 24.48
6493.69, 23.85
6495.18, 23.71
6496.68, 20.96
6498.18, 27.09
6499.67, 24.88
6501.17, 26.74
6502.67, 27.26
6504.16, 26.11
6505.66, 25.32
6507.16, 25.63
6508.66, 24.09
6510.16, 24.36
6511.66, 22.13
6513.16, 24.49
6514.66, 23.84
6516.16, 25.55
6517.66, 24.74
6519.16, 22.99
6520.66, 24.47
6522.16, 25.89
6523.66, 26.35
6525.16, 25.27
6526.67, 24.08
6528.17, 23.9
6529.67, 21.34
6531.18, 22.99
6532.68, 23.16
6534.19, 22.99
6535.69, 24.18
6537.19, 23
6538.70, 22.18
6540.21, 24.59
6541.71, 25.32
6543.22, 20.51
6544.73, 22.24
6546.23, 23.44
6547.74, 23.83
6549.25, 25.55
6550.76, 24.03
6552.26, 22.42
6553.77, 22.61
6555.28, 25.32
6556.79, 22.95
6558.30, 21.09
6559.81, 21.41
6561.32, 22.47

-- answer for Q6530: 21.34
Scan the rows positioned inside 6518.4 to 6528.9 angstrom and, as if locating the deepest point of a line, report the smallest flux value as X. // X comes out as 22.99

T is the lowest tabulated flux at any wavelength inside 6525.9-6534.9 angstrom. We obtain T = 21.34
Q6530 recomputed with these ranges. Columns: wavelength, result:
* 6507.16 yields 25.63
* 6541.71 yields 25.32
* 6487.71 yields 26.06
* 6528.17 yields 23.9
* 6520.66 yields 24.47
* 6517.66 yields 24.74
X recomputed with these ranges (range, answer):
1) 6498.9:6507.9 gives 24.88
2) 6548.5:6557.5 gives 22.42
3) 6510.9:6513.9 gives 22.13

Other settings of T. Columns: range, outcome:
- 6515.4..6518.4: 24.74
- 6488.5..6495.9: 23.71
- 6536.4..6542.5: 22.18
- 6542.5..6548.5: 20.51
